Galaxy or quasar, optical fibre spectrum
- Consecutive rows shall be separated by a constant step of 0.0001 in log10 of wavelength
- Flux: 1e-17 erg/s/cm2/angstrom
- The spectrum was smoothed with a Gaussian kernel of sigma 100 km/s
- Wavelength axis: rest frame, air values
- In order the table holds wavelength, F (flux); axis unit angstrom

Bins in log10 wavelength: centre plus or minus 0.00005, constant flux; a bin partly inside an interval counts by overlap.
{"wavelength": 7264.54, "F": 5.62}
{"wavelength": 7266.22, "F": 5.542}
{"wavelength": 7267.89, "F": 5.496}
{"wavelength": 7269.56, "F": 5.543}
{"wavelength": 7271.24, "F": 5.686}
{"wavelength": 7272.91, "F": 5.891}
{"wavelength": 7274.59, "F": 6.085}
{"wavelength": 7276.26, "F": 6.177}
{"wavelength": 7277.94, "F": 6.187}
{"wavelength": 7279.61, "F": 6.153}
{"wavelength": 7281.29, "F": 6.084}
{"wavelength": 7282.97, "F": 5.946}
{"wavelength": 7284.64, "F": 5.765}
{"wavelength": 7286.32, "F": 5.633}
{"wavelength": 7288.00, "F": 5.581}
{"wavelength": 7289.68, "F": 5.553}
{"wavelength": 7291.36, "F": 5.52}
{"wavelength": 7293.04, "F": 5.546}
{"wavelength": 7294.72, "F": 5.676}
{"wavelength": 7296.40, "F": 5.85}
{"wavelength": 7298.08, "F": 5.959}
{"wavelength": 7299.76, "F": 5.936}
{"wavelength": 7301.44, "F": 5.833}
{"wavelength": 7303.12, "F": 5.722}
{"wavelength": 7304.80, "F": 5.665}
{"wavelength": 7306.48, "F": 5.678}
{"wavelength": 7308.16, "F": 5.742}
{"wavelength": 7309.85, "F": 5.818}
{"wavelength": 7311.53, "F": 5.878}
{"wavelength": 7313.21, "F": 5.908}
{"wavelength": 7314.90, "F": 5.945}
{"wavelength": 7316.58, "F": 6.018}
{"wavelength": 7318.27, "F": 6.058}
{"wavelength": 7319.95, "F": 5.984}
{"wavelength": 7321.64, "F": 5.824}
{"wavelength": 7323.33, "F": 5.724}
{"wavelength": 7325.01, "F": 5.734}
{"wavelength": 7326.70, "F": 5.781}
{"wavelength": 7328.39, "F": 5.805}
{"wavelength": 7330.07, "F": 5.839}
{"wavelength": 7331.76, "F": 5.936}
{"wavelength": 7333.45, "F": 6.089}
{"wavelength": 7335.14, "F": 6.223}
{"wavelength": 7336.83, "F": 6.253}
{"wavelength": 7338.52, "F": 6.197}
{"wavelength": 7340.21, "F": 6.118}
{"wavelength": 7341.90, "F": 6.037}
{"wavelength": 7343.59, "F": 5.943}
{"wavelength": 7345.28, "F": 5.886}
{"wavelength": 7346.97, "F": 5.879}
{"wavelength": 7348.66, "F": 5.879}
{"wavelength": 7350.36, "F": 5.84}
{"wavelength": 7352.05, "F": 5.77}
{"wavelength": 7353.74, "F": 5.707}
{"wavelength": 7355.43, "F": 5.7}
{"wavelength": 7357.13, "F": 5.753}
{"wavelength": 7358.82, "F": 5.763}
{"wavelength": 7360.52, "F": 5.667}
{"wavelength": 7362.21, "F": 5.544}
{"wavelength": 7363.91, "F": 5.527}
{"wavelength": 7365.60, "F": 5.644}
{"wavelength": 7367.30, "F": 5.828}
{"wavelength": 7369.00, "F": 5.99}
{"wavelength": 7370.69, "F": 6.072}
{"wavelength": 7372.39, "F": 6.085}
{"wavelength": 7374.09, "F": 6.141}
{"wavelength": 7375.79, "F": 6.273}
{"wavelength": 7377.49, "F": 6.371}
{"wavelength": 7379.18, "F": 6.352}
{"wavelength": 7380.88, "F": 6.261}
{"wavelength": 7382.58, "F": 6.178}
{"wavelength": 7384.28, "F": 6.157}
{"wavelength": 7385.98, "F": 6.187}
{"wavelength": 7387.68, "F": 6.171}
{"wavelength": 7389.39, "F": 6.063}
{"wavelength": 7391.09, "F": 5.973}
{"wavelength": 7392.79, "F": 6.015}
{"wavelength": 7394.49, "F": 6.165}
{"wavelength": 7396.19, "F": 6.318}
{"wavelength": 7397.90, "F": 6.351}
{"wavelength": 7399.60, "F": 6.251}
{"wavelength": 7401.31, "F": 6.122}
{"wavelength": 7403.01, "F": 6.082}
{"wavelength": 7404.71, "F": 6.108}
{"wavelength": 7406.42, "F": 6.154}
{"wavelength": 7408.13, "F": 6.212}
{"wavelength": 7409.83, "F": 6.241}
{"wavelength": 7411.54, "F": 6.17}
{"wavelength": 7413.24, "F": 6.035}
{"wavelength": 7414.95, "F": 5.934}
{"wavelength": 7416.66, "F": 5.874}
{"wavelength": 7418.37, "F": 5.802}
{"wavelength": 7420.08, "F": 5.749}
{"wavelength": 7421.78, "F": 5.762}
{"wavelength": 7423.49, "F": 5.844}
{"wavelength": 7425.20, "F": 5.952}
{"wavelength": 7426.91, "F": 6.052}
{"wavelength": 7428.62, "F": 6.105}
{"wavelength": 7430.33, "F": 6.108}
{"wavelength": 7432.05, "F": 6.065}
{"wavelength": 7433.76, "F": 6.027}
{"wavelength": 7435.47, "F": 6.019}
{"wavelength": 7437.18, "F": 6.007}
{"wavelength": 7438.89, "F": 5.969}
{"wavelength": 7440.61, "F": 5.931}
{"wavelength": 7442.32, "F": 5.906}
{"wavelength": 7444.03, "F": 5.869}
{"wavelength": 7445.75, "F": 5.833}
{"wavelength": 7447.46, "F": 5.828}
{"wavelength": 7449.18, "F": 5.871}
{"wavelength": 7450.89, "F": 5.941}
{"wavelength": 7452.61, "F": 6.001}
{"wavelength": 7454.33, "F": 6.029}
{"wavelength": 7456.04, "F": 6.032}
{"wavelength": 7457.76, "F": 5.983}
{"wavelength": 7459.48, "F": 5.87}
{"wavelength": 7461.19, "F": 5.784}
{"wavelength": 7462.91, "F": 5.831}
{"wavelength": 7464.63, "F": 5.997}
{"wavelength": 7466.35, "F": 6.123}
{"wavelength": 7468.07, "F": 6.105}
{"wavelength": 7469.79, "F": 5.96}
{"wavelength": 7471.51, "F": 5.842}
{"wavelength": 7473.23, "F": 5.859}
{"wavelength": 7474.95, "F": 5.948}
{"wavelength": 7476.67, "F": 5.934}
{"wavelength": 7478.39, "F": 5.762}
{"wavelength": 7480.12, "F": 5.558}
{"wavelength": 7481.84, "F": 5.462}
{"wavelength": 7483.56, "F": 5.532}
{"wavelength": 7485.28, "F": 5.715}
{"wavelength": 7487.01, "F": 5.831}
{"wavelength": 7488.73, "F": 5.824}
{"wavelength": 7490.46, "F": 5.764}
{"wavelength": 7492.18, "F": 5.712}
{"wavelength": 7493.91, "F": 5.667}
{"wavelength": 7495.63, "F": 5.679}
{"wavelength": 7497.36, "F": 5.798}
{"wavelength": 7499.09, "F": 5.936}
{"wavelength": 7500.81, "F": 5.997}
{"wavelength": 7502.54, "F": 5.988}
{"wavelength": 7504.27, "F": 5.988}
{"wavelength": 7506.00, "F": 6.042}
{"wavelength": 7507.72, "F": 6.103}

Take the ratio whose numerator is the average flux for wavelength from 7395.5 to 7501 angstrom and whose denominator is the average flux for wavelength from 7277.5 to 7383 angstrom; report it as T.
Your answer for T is 1.01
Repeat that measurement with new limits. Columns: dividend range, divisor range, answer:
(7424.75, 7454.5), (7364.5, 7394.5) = 0.98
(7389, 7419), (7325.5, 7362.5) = 1.04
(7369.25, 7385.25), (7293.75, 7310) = 1.07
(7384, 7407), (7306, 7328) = 1.05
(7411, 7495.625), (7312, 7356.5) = 0.99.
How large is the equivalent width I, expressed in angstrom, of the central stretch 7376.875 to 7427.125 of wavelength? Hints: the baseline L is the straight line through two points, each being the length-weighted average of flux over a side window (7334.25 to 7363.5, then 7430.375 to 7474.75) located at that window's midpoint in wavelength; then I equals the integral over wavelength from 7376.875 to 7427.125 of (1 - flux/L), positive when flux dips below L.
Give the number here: -1.5 angstrom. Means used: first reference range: 5.89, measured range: 6.1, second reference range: 5.95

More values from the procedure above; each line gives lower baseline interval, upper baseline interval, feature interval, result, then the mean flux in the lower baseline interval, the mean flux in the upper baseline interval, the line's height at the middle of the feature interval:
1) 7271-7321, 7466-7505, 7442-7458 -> -0.3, 5.85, 5.82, 5.83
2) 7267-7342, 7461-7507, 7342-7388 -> -0.7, 5.87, 5.84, 5.86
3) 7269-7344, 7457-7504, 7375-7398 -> -1.3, 5.88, 5.83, 5.86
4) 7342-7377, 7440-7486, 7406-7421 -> -0.4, 5.85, 5.87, 5.86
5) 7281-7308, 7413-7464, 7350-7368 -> 0.4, 5.74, 5.93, 5.83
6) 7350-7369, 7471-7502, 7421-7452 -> -1.1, 5.71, 5.77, 5.75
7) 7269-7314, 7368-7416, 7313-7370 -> 1.0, 5.82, 6.16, 5.99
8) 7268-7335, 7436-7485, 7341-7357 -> 0.0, 5.84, 5.88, 5.85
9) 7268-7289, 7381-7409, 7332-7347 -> -0.1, 5.88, 6.16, 6.02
